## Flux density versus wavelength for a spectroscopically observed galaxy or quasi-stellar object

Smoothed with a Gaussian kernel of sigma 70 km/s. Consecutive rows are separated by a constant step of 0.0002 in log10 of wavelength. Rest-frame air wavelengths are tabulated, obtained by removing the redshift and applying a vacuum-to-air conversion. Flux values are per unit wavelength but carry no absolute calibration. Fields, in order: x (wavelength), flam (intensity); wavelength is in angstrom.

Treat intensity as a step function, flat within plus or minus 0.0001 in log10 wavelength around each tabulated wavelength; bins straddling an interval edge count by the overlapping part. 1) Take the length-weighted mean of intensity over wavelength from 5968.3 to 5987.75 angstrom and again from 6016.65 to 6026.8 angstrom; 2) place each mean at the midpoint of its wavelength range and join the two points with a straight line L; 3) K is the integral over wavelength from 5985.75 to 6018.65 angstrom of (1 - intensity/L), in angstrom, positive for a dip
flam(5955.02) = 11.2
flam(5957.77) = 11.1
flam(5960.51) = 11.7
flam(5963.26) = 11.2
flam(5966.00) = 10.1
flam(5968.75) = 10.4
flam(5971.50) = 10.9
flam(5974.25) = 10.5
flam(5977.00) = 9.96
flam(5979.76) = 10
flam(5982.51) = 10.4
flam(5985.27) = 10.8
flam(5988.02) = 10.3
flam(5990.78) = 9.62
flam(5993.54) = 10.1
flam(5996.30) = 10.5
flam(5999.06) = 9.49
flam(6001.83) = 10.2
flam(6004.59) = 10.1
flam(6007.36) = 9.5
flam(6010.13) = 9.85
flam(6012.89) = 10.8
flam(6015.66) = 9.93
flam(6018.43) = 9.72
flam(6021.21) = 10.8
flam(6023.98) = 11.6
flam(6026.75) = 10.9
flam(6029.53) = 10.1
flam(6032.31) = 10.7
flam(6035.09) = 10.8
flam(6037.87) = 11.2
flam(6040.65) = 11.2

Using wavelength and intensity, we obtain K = 1.67 angstrom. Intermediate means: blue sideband 10.4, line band 10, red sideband 10.7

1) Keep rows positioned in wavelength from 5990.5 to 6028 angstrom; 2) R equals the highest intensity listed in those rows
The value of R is 11.6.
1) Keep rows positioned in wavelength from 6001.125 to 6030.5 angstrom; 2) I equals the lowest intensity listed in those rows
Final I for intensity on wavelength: 9.5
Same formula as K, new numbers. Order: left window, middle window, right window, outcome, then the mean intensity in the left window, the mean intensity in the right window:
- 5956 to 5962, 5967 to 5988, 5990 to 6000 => 0.5 angstrom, 11.4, 9.97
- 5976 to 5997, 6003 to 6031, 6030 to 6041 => 0.8 angstrom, 10.2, 10.9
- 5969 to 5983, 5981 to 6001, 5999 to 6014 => 0.0 angstrom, 10.4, 10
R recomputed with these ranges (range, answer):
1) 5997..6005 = 10.2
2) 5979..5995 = 10.8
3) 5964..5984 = 10.9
